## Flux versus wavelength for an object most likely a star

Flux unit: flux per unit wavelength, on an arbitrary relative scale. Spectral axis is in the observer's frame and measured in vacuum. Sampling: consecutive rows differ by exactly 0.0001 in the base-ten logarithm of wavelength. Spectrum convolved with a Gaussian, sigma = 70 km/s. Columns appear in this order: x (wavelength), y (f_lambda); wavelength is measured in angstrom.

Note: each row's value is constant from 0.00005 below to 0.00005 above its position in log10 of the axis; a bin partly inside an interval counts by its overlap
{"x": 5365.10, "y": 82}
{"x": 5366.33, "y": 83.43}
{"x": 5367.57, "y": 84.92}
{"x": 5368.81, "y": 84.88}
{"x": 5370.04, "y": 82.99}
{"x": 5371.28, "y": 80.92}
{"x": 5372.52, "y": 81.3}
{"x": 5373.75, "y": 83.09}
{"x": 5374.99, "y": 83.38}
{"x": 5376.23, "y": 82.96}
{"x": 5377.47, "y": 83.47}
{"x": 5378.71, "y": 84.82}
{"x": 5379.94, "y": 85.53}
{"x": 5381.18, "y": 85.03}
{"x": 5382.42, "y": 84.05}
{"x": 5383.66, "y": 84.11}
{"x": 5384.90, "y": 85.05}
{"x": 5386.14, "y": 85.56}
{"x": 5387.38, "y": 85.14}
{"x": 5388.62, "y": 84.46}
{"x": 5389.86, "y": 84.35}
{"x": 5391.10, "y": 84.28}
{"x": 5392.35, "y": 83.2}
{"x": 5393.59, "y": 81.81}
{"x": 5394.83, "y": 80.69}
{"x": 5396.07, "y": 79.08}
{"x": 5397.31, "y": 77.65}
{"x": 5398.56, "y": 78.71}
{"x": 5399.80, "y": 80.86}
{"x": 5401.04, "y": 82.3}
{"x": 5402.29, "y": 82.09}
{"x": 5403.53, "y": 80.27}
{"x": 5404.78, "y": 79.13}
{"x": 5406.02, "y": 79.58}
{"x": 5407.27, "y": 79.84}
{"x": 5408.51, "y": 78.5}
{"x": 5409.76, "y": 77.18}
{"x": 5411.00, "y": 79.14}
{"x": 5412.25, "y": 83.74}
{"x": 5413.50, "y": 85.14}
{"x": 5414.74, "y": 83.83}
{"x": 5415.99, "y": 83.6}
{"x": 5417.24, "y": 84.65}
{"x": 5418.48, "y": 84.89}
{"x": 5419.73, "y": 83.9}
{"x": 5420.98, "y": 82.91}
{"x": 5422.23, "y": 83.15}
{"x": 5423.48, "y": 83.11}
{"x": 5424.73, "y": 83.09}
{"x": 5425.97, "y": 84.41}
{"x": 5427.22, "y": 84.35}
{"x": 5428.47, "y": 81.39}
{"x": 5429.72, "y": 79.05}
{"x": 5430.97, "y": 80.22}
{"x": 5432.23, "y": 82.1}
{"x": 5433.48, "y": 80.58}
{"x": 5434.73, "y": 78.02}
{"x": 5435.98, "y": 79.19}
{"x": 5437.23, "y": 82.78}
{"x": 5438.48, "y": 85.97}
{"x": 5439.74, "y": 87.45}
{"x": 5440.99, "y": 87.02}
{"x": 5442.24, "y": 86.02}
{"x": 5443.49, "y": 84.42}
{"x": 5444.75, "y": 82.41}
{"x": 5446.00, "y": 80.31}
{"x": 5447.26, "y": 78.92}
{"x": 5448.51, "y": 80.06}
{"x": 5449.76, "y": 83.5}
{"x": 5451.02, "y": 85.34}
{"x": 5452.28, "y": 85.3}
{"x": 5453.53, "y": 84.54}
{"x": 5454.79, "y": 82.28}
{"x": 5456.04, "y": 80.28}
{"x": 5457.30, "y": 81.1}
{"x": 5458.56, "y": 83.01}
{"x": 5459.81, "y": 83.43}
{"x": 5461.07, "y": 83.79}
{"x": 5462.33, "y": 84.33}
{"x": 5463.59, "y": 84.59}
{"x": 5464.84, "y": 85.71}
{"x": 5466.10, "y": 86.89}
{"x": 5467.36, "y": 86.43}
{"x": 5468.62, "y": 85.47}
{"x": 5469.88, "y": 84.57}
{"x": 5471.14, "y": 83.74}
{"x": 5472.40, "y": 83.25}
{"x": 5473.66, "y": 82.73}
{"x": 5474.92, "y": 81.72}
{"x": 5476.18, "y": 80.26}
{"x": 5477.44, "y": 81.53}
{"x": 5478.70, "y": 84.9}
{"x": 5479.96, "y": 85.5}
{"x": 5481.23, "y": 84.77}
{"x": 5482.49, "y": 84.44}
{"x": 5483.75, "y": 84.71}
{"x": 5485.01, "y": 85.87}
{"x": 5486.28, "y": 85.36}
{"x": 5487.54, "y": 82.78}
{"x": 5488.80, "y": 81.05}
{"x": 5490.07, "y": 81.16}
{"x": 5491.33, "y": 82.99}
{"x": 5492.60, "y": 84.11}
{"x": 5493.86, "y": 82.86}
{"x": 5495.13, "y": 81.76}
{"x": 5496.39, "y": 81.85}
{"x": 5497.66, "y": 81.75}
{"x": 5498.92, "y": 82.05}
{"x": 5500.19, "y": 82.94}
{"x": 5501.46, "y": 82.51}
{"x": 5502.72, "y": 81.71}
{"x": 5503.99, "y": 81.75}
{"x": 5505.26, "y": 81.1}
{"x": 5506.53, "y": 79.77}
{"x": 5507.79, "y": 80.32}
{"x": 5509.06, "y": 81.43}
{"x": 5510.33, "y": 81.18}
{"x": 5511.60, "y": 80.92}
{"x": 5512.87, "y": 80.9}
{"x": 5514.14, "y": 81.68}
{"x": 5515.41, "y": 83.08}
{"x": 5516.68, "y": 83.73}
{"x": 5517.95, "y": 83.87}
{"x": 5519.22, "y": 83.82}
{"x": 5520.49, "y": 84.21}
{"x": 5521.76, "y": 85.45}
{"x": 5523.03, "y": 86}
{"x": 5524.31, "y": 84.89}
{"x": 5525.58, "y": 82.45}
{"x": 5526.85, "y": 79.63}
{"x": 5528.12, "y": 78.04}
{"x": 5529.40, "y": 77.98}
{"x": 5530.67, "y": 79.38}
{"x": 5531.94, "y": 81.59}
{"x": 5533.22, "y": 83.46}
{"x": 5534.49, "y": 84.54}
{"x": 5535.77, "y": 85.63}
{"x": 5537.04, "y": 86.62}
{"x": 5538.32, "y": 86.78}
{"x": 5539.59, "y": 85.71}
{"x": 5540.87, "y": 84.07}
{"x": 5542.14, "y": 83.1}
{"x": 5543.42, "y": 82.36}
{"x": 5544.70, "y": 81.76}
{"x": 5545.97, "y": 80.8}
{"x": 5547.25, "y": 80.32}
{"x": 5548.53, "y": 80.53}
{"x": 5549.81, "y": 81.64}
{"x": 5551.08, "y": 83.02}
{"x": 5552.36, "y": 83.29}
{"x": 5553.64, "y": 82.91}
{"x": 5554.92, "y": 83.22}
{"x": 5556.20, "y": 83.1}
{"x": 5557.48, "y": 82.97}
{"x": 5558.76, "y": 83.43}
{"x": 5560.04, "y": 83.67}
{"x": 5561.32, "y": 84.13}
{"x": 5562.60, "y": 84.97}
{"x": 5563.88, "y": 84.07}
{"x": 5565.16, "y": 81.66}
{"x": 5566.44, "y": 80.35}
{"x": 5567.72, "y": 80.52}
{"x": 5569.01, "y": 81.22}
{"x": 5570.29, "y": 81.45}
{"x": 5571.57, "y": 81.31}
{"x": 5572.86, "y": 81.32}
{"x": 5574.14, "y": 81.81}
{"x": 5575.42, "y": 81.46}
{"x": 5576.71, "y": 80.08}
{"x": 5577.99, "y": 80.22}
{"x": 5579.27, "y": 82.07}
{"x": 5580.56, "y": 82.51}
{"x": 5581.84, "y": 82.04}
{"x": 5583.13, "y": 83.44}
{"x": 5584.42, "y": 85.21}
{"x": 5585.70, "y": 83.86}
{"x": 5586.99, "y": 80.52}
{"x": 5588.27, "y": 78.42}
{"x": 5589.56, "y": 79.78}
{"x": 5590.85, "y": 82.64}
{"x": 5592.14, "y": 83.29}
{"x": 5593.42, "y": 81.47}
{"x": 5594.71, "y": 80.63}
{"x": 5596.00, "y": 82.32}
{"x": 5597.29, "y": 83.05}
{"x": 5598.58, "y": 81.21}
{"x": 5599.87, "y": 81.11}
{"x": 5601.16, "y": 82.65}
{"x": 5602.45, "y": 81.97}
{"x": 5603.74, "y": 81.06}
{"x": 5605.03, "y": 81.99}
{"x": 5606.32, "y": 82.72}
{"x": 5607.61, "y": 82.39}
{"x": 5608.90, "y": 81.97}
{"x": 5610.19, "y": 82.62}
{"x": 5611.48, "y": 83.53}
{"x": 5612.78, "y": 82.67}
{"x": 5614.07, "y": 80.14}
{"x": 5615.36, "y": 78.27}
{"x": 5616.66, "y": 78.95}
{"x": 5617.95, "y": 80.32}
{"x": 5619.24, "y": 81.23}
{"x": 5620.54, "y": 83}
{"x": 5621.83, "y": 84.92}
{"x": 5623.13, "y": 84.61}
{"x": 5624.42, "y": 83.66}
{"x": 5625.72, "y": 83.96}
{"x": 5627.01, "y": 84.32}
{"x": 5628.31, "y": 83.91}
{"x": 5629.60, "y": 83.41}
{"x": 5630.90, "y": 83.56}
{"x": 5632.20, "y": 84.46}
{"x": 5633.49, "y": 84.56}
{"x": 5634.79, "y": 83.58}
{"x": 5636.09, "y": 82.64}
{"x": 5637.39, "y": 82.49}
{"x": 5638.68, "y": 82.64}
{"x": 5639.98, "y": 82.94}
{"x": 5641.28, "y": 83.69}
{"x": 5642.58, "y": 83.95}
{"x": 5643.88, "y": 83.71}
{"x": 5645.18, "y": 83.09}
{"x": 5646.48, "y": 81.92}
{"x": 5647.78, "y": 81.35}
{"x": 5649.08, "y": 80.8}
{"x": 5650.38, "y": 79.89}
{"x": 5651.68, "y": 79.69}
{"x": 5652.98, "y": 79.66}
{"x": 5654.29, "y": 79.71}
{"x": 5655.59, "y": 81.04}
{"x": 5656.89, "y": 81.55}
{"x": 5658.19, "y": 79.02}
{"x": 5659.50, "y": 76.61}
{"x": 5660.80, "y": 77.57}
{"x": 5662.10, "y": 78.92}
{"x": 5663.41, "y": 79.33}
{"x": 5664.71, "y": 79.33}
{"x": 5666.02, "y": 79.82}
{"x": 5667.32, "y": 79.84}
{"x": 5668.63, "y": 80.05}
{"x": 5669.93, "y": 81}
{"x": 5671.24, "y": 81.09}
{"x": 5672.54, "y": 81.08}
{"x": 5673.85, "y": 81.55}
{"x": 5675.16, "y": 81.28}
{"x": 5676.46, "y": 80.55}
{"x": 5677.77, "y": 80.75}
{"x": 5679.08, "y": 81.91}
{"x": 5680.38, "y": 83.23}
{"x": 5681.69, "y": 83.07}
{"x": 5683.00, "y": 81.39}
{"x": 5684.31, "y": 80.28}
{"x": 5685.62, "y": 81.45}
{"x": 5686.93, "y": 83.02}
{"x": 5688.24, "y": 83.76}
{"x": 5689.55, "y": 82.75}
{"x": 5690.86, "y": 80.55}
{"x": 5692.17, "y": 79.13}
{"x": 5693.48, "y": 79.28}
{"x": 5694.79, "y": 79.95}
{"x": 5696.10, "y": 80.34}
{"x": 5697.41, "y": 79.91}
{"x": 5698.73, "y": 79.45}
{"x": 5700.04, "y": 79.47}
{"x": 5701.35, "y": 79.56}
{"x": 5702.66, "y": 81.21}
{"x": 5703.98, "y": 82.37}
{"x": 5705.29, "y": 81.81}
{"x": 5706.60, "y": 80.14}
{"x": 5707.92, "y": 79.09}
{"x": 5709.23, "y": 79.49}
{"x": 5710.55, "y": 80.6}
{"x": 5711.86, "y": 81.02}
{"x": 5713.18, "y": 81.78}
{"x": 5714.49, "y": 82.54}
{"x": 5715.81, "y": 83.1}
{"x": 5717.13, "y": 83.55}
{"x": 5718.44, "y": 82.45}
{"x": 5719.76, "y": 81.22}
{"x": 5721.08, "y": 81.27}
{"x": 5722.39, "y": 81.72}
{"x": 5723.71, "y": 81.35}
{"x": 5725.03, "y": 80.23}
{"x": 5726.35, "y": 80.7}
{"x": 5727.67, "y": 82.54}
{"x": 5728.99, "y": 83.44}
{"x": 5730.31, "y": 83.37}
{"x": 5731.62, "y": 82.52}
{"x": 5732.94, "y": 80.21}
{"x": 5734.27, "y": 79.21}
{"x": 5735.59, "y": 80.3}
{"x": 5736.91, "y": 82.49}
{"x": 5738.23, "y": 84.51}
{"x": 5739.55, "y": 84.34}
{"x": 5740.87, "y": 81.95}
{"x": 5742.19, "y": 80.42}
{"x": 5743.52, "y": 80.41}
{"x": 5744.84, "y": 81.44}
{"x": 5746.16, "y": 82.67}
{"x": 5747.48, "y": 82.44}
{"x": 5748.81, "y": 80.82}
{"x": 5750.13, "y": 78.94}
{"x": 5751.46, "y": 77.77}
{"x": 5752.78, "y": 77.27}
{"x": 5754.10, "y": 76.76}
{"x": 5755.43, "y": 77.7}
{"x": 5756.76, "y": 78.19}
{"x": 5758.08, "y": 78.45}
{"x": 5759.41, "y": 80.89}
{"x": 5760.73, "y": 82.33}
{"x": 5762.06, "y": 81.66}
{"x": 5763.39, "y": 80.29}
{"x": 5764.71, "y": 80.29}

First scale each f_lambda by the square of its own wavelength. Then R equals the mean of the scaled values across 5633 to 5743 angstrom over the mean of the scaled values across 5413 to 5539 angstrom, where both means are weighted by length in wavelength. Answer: 1.1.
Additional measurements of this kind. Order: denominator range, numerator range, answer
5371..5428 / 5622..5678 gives 1.08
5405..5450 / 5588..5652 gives 1.07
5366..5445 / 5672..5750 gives 1.10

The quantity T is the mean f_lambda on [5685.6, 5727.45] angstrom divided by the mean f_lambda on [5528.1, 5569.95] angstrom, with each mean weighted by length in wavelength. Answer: 1.0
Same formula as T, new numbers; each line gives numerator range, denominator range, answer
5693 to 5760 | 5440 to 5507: 0.97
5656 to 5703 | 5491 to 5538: 0.98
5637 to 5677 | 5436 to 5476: 0.97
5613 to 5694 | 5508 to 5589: 0.99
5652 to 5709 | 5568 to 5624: 0.98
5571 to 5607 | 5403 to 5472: 0.99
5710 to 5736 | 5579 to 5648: 0.99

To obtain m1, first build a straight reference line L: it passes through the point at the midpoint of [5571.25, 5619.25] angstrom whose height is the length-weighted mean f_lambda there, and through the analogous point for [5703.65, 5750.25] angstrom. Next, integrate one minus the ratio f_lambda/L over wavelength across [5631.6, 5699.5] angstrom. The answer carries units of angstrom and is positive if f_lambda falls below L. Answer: 0.4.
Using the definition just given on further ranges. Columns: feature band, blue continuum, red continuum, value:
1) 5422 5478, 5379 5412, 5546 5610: -0.8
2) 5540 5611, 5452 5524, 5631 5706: 0.1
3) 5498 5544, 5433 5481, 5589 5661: 0.1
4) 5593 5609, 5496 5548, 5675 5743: 0.0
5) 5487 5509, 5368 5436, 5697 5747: 0.0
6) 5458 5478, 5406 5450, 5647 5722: -0.4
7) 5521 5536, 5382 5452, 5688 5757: -0.1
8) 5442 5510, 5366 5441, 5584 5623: -0.6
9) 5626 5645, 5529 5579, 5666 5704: -0.5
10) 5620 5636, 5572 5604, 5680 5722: -0.5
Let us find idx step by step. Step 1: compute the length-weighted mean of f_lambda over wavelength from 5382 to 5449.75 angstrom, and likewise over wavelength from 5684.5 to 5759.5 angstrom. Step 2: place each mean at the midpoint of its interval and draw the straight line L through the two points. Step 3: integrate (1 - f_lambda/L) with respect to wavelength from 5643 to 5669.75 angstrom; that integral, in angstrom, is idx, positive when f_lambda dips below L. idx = 0.3 angstrom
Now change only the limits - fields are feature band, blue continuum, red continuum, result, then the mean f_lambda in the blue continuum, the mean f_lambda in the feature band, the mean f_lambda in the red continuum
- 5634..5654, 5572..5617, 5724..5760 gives -0.2 angstrom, 81.7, 82.1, 80.7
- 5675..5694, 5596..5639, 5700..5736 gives 0.1 angstrom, 82.5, 81.5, 81.3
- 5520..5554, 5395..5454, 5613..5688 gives -0.4 angstrom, 82.1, 82.8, 81.6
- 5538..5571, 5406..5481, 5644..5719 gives -0.3 angstrom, 83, 82.7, 80.8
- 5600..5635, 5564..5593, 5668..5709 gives -0.5 angstrom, 81.7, 82.6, 81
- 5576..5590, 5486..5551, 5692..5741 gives 0.1 angstrom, 82.5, 81.7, 81.3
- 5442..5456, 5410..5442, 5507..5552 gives 0.0 angstrom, 82.9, 82.8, 82.6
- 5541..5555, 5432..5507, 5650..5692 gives 0.0 angstrom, 83.1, 82.1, 80.6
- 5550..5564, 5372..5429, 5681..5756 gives -0.3 angstrom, 82.6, 83.5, 81.1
